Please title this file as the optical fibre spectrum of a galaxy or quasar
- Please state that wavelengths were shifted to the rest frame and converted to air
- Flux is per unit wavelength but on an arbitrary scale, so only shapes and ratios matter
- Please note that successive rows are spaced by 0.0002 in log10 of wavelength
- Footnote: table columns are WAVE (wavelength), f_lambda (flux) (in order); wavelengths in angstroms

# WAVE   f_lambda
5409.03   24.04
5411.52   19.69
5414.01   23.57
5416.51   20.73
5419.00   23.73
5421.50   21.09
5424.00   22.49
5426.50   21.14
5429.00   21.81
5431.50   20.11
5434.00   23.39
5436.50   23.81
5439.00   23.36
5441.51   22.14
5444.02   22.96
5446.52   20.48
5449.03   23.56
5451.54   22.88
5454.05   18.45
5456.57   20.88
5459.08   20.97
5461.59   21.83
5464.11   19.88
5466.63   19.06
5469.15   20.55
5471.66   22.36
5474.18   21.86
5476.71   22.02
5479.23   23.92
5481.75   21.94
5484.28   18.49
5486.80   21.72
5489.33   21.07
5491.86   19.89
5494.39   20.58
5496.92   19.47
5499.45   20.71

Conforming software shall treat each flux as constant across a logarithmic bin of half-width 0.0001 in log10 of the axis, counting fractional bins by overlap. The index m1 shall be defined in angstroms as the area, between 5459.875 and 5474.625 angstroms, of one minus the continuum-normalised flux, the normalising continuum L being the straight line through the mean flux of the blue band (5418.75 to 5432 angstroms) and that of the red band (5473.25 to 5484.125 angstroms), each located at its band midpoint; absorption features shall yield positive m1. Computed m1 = 0.7 angstroms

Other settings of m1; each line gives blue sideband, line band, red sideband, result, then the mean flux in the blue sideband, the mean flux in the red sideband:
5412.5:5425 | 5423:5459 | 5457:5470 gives -0.9 angstroms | 22.3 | 20.5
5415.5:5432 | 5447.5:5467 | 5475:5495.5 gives 0.4 angstroms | 21.7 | 21.2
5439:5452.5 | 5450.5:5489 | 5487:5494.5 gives 0.7 angstroms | 22.5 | 20.7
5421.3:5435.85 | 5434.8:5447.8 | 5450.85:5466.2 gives -0.8 angstroms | 21.8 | 20.6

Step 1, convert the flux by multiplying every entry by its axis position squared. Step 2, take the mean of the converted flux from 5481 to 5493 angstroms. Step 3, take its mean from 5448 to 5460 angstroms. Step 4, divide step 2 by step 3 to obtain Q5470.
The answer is 1.0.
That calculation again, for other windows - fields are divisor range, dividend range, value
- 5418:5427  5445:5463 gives 0.97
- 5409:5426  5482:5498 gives 0.95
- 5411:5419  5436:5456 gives 1.02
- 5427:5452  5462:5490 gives 0.96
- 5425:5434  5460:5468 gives 0.96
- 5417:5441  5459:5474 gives 0.95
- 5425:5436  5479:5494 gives 0.98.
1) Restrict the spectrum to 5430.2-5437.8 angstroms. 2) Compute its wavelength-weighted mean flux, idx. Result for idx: 22.5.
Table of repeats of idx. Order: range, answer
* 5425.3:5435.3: 21.6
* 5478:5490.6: 21.4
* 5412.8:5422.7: 22.3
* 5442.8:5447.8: 21.7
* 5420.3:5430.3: 21.6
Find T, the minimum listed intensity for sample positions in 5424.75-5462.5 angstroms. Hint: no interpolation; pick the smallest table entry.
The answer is 18.45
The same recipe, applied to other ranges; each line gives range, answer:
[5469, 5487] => 18.49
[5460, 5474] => 19.06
